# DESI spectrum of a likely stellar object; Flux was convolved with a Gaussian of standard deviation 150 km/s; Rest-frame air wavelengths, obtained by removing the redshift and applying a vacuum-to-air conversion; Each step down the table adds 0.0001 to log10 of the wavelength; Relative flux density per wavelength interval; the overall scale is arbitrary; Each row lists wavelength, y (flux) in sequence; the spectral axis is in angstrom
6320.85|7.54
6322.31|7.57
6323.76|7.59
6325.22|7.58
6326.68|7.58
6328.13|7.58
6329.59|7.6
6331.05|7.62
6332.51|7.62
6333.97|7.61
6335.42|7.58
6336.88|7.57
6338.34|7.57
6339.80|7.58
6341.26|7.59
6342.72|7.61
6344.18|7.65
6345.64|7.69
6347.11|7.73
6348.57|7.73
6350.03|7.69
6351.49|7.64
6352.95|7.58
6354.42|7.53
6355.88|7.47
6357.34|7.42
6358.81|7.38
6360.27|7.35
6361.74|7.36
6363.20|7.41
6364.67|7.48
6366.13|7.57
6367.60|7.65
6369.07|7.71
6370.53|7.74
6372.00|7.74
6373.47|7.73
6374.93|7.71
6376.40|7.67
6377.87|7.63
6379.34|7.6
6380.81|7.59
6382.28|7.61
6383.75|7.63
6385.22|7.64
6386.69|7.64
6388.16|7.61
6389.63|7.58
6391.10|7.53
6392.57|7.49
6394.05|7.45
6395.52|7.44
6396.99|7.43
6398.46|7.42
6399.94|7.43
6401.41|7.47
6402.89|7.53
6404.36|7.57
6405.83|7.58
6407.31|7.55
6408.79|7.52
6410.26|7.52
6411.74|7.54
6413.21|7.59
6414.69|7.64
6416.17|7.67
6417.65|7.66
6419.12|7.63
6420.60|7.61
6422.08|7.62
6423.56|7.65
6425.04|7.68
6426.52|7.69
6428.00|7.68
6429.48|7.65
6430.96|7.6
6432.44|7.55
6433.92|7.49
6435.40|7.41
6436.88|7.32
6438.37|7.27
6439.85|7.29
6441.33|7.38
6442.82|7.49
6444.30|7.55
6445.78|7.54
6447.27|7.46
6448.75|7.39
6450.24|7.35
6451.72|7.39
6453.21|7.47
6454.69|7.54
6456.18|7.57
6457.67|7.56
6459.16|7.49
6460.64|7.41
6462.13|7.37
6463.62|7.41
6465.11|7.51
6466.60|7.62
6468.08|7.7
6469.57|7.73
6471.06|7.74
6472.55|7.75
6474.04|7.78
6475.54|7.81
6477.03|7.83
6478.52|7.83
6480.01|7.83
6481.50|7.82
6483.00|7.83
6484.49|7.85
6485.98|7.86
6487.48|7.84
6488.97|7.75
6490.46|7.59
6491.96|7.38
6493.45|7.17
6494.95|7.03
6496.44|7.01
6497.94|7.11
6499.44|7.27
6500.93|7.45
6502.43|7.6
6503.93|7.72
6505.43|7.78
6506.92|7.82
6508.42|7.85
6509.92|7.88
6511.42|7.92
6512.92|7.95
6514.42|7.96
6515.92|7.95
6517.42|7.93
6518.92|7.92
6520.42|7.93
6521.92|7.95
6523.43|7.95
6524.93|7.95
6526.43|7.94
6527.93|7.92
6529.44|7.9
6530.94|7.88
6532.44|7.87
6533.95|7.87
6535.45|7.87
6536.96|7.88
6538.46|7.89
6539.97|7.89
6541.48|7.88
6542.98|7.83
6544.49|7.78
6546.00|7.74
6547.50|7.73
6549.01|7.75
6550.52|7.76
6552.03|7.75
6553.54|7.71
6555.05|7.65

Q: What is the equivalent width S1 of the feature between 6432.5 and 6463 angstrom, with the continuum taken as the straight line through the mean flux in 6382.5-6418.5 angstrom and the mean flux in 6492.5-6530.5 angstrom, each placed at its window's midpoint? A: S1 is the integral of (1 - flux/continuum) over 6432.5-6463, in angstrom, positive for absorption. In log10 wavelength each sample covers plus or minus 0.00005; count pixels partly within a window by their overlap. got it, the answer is 0.7 angstrom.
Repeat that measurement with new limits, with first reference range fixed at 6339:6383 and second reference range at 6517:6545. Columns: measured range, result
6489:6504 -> 1.0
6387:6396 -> 0.1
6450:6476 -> 0.7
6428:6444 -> 0.6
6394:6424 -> 0.5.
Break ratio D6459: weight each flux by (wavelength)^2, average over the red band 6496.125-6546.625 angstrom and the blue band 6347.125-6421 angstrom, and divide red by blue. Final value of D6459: 1.08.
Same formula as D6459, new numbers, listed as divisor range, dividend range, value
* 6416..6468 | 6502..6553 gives 1.07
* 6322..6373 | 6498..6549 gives 1.09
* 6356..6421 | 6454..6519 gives 1.04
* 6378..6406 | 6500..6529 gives 1.08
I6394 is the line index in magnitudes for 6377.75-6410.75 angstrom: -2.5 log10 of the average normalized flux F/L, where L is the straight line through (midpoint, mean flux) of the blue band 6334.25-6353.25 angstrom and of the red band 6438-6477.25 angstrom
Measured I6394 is 0.01 mag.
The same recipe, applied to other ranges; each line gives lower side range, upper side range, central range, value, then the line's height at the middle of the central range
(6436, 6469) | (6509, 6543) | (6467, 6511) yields 0.01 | 7.68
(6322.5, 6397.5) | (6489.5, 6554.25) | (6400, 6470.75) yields 0.02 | 7.66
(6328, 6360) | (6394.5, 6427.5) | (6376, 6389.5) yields -0.01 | 7.58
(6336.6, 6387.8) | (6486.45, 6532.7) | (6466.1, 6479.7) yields -0.01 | 7.69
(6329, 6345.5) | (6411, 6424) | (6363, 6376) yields -0.01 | 7.61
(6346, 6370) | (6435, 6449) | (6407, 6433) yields -0.02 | 7.45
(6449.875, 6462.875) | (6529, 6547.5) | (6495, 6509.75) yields 0.03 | 7.68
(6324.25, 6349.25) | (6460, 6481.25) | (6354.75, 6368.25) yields 0.02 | 7.62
